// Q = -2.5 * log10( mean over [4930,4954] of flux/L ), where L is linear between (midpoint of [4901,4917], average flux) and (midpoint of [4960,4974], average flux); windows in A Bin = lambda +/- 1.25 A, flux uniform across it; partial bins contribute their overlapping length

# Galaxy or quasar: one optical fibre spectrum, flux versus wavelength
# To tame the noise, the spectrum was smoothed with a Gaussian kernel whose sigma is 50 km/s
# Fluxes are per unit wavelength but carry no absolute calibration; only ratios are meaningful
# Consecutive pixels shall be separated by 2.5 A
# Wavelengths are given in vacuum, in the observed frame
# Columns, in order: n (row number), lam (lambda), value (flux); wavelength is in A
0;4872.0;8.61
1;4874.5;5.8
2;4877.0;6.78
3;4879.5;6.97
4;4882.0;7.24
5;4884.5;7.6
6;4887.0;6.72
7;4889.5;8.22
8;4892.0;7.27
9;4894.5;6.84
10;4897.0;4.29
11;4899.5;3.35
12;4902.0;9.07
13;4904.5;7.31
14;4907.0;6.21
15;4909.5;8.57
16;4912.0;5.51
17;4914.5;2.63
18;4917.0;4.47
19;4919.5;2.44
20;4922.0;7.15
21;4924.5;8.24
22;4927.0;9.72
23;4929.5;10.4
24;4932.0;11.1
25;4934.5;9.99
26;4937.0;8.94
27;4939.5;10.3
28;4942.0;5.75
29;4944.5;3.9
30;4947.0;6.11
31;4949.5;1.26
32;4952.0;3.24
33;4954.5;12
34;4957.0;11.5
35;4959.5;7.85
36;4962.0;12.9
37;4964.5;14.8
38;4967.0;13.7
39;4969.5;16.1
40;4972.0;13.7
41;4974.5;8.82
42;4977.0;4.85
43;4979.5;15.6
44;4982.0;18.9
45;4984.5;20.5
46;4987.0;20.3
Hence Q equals 0.40 mag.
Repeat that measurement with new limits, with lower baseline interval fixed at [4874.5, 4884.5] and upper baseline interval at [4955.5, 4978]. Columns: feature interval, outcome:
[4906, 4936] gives 0.270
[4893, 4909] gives 0.273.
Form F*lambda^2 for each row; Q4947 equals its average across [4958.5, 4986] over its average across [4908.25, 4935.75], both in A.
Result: 1.9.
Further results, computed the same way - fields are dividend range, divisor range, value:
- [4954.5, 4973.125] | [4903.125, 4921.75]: 2.42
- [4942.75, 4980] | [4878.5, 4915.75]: 1.51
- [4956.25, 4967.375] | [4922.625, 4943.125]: 1.32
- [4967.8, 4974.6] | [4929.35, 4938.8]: 1.37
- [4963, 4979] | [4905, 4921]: 2.44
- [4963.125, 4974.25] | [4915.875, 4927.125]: 2.35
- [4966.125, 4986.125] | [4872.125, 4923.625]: 2.32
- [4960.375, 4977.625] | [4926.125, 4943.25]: 1.32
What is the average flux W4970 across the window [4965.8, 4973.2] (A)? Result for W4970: 14.5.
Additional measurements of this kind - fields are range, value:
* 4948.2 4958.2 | 6.97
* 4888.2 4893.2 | 7.74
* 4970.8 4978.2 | 9.12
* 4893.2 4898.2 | 5.59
